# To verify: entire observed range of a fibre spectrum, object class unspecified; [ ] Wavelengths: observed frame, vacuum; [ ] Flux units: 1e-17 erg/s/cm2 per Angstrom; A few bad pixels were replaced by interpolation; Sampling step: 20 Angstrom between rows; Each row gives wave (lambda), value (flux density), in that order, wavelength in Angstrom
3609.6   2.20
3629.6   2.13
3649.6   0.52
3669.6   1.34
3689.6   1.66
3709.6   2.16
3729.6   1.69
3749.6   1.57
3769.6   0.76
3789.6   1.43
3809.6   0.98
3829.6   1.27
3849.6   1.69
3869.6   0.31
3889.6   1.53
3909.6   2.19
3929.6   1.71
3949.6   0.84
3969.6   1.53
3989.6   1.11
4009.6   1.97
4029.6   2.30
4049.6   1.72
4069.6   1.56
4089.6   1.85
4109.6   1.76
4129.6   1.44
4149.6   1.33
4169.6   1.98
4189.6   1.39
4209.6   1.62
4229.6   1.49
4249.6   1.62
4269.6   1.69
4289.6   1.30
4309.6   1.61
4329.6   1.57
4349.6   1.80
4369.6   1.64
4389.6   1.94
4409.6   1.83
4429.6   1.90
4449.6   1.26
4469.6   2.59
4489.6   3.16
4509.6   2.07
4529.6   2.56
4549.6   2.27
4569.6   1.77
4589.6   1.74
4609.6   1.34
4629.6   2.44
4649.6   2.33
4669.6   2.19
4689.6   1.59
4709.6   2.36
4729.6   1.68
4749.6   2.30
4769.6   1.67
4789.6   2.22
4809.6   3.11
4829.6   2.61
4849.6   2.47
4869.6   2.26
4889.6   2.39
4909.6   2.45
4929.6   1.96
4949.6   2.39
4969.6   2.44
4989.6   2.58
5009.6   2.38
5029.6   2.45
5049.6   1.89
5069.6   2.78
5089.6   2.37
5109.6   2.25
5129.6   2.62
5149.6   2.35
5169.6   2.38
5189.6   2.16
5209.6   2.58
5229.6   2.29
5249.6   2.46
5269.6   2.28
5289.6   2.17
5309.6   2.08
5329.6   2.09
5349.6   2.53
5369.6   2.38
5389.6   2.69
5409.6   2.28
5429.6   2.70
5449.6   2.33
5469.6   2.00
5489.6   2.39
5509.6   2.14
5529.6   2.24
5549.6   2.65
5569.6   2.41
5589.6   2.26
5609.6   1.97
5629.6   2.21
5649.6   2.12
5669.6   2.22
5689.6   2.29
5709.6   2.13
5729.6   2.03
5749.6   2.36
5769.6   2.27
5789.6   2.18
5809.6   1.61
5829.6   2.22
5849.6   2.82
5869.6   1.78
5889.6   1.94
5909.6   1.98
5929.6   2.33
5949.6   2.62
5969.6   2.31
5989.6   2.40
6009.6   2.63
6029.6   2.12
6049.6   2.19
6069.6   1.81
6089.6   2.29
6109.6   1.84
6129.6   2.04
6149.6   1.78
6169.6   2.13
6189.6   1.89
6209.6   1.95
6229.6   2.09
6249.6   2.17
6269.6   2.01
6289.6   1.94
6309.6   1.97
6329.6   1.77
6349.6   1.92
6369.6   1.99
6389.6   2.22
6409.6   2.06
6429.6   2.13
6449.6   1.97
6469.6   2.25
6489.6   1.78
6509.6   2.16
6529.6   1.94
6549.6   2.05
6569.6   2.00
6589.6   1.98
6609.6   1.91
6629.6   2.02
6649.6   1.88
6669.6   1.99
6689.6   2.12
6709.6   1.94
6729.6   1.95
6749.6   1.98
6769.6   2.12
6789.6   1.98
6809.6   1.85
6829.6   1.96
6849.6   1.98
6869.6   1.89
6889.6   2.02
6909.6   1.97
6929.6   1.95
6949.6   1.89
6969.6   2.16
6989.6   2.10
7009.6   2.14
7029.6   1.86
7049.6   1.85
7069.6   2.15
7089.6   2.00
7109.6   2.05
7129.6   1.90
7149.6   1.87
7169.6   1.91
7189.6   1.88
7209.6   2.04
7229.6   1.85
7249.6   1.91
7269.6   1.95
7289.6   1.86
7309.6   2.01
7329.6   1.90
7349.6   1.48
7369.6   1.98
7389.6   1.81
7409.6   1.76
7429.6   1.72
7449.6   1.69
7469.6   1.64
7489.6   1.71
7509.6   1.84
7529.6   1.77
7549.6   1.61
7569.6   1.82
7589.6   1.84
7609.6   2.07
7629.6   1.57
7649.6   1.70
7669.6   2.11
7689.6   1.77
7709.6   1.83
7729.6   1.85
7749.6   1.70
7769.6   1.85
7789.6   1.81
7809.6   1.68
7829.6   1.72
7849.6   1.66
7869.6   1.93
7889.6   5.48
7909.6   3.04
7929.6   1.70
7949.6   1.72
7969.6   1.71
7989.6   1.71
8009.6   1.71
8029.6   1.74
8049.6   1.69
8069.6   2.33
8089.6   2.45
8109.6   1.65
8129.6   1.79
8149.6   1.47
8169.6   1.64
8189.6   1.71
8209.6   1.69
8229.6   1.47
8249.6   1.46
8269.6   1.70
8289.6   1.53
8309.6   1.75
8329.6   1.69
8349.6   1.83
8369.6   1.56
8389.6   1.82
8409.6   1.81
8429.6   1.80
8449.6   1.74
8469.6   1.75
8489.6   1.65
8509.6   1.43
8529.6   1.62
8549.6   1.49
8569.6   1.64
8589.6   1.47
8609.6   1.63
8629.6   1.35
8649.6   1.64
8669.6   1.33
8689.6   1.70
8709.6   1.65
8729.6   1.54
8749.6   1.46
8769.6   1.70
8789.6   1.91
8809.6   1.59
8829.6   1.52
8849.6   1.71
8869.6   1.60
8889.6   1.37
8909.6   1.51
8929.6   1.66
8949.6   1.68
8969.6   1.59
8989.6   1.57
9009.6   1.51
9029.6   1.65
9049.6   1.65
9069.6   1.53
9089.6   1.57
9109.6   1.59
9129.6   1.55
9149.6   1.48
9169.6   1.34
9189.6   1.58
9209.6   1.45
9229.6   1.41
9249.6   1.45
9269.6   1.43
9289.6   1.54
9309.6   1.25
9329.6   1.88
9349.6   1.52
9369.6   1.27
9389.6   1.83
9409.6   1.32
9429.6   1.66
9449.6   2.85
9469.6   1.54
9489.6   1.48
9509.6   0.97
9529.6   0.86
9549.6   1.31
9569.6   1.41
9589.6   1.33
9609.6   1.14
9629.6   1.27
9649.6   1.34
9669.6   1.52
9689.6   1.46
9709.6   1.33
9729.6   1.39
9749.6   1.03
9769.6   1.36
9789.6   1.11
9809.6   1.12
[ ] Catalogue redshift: 0.202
